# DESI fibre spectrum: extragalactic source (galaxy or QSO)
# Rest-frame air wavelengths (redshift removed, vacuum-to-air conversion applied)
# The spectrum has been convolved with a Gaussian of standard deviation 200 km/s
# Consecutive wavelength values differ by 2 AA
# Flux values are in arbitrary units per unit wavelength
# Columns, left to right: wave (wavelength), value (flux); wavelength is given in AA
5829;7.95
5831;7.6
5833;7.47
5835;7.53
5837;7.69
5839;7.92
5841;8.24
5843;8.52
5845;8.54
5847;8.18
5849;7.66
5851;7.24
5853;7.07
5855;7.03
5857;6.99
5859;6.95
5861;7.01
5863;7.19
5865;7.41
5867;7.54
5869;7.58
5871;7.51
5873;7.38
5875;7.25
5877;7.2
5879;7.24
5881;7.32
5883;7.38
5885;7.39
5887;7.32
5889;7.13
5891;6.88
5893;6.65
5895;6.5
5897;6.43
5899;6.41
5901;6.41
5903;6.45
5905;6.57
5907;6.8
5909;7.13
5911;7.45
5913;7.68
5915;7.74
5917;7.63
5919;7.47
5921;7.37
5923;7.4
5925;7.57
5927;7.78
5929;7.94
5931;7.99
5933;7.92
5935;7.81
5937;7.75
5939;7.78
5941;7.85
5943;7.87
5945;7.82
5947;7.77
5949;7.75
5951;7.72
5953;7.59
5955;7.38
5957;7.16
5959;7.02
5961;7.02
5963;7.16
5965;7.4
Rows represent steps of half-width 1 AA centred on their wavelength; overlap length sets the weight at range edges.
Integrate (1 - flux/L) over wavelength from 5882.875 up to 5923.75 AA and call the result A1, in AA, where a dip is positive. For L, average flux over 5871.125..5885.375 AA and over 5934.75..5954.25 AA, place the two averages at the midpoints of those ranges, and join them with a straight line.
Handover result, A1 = 2.4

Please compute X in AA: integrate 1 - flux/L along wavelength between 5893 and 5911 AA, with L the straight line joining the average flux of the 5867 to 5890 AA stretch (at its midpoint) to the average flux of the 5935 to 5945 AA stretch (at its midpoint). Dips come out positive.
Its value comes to 2.1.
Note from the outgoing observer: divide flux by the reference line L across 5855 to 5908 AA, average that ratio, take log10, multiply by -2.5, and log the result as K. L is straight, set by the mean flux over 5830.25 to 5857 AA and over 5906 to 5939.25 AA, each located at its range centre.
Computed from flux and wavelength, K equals 0.09 mag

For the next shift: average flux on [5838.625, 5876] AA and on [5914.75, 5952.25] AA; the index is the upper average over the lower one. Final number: 1.03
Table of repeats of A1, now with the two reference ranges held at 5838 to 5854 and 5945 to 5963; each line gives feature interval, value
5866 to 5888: 1.15 AA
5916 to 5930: -0.04 AA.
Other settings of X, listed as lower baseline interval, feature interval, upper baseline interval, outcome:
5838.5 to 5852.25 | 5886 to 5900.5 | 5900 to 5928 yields 1.4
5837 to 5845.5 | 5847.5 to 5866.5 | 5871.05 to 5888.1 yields 1.6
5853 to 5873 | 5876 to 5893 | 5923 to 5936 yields 0.5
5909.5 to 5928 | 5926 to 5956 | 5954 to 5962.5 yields -1.9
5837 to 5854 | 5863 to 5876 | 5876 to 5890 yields 0.1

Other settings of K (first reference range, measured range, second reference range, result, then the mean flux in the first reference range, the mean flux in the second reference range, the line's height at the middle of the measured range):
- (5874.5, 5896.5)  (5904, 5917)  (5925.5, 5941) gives 0.03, 7.1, 7.84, 7.49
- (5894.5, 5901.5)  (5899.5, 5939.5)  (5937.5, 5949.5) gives -0.05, 6.44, 7.81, 7.08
